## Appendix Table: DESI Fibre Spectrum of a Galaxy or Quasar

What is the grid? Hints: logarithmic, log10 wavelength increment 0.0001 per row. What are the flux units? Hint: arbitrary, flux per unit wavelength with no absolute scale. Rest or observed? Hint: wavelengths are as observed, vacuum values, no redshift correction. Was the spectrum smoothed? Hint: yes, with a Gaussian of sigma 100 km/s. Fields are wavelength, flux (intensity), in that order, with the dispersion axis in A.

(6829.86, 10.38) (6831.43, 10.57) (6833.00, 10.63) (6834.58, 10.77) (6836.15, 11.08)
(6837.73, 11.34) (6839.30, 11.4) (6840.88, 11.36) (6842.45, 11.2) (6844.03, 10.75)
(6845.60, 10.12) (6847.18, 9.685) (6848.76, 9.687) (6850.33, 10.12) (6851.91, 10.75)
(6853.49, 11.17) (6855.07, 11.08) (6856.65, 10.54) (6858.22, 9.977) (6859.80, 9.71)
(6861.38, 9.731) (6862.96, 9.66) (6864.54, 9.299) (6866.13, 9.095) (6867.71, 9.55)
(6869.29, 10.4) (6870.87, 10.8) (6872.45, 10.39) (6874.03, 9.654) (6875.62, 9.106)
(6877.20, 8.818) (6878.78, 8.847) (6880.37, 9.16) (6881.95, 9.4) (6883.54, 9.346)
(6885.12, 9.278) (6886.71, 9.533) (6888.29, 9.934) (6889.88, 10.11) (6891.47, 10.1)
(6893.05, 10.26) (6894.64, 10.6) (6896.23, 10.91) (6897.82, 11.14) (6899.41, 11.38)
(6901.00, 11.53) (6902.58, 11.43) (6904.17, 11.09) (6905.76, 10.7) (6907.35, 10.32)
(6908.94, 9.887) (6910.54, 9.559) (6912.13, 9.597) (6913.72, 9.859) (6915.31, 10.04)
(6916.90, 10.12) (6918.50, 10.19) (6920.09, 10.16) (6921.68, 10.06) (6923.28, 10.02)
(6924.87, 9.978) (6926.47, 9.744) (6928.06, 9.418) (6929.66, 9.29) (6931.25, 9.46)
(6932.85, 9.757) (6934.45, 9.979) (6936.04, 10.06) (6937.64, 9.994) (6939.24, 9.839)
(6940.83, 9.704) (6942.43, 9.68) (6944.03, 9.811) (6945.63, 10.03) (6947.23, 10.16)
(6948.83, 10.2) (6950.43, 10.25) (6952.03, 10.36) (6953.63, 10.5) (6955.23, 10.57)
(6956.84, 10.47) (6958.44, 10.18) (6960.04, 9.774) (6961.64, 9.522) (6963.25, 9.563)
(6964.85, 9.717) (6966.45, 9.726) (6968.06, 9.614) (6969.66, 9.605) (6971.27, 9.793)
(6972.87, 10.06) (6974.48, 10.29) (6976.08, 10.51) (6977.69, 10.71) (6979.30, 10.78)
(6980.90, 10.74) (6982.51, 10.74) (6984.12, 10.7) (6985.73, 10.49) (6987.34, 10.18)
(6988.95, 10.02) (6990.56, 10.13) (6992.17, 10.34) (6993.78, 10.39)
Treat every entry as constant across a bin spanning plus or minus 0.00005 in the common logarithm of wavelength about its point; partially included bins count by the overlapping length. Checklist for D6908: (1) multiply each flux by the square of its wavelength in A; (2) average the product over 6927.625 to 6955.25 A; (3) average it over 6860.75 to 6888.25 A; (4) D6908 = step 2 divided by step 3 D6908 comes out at 1.06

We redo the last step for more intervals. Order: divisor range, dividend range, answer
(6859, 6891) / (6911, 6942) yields 1.04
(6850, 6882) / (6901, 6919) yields 1.06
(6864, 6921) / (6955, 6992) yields 1.04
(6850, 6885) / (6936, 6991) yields 1.06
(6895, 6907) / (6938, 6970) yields 0.91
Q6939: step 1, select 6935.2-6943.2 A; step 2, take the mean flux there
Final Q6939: 9.87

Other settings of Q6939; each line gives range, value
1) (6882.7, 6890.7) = 9.63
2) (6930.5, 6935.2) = 9.72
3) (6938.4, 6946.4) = 9.82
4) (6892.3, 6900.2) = 10.8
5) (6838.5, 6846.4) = 11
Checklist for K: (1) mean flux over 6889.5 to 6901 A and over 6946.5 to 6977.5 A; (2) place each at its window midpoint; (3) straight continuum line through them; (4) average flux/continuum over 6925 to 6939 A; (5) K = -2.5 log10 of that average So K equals 0.07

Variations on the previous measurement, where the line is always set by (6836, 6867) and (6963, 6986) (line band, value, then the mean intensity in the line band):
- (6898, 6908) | -0.08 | 11.1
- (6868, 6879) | 0.06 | 9.76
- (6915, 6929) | 0.03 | 9.96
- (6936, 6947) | 0.04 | 9.87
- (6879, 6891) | 0.09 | 9.51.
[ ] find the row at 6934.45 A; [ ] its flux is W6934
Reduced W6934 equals 9.979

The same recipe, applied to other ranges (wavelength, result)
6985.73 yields 10.49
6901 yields 11.53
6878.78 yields 8.847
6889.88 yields 10.11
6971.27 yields 9.793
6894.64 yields 10.6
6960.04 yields 9.774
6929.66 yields 9.29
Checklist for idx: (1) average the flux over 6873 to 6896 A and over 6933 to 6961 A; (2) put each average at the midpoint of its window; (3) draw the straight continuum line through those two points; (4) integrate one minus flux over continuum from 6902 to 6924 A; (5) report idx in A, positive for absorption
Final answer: -0.8 A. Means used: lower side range 9.62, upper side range 10.1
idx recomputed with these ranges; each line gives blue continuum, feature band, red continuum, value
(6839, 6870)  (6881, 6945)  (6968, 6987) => 1.4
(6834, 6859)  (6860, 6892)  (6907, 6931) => 2.3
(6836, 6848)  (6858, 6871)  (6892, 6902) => 1.4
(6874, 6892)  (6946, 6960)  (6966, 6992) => -0.4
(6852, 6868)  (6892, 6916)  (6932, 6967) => -1.3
